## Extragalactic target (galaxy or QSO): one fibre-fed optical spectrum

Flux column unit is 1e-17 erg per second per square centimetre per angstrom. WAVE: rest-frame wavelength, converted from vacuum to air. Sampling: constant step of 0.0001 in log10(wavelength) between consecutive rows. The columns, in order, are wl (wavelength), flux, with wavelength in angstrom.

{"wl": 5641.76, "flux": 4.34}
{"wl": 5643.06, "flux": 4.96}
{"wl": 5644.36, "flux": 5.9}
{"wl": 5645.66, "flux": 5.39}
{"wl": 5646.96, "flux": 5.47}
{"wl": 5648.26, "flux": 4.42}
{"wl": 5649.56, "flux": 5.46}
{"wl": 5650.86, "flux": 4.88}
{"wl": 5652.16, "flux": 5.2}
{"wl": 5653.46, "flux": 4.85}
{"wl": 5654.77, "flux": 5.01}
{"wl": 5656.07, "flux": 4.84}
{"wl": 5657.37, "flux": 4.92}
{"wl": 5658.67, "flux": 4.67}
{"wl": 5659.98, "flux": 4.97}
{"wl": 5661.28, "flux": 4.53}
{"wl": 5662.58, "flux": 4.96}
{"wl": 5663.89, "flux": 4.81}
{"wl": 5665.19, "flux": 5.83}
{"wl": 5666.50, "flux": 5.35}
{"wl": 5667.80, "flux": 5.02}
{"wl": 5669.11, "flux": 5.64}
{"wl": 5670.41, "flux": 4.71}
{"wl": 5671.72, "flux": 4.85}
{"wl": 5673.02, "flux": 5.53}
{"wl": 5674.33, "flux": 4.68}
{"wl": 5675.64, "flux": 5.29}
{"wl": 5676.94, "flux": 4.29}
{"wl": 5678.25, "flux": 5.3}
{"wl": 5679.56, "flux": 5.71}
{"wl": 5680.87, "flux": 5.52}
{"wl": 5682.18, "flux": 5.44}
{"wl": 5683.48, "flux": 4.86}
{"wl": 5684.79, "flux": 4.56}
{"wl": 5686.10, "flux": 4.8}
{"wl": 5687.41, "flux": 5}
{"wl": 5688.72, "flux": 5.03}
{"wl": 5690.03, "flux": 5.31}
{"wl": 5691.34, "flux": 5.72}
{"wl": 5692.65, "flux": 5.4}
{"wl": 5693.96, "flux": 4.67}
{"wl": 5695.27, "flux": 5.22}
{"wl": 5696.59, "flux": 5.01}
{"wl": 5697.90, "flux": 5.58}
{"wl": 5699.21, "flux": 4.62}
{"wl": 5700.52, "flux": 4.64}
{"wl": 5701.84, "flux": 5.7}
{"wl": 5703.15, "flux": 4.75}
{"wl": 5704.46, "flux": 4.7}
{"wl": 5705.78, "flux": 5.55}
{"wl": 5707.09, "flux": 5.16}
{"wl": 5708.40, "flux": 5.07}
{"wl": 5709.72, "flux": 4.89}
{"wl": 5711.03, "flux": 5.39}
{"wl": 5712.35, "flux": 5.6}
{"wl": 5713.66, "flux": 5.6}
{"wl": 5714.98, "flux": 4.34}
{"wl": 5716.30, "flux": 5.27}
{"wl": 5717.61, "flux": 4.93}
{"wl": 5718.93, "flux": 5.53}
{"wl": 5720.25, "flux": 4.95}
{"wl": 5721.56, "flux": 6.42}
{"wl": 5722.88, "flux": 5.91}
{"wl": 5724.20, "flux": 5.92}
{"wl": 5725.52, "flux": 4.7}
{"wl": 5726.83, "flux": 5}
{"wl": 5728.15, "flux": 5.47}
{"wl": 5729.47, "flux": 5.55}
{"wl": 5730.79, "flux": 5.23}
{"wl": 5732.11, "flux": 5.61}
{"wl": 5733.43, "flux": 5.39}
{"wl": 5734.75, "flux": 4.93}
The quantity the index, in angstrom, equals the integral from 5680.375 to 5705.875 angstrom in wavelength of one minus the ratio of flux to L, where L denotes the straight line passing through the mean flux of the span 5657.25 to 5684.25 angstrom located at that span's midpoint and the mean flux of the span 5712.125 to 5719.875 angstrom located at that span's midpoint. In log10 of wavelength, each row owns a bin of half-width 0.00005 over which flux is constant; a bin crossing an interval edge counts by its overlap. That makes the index 0.2 angstrom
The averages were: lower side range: 5.09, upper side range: 5.18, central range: 5.09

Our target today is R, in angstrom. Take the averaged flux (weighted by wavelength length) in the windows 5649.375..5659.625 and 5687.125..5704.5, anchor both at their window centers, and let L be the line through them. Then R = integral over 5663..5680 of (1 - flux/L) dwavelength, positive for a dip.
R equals -0.42 angstrom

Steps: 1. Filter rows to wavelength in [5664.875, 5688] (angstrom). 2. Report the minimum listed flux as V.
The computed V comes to 4.29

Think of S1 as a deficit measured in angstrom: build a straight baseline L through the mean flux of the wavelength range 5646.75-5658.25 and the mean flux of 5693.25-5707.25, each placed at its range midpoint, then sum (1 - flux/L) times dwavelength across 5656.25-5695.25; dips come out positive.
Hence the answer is -0.50 angstrom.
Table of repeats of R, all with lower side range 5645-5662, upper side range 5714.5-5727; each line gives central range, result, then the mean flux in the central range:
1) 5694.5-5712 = 0.4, 5.1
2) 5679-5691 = 0.0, 5.15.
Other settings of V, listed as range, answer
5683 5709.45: 4.56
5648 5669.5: 4.42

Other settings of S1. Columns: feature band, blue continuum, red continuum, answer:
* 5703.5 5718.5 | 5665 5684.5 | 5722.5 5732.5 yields 0.56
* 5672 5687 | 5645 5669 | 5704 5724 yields 0.19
